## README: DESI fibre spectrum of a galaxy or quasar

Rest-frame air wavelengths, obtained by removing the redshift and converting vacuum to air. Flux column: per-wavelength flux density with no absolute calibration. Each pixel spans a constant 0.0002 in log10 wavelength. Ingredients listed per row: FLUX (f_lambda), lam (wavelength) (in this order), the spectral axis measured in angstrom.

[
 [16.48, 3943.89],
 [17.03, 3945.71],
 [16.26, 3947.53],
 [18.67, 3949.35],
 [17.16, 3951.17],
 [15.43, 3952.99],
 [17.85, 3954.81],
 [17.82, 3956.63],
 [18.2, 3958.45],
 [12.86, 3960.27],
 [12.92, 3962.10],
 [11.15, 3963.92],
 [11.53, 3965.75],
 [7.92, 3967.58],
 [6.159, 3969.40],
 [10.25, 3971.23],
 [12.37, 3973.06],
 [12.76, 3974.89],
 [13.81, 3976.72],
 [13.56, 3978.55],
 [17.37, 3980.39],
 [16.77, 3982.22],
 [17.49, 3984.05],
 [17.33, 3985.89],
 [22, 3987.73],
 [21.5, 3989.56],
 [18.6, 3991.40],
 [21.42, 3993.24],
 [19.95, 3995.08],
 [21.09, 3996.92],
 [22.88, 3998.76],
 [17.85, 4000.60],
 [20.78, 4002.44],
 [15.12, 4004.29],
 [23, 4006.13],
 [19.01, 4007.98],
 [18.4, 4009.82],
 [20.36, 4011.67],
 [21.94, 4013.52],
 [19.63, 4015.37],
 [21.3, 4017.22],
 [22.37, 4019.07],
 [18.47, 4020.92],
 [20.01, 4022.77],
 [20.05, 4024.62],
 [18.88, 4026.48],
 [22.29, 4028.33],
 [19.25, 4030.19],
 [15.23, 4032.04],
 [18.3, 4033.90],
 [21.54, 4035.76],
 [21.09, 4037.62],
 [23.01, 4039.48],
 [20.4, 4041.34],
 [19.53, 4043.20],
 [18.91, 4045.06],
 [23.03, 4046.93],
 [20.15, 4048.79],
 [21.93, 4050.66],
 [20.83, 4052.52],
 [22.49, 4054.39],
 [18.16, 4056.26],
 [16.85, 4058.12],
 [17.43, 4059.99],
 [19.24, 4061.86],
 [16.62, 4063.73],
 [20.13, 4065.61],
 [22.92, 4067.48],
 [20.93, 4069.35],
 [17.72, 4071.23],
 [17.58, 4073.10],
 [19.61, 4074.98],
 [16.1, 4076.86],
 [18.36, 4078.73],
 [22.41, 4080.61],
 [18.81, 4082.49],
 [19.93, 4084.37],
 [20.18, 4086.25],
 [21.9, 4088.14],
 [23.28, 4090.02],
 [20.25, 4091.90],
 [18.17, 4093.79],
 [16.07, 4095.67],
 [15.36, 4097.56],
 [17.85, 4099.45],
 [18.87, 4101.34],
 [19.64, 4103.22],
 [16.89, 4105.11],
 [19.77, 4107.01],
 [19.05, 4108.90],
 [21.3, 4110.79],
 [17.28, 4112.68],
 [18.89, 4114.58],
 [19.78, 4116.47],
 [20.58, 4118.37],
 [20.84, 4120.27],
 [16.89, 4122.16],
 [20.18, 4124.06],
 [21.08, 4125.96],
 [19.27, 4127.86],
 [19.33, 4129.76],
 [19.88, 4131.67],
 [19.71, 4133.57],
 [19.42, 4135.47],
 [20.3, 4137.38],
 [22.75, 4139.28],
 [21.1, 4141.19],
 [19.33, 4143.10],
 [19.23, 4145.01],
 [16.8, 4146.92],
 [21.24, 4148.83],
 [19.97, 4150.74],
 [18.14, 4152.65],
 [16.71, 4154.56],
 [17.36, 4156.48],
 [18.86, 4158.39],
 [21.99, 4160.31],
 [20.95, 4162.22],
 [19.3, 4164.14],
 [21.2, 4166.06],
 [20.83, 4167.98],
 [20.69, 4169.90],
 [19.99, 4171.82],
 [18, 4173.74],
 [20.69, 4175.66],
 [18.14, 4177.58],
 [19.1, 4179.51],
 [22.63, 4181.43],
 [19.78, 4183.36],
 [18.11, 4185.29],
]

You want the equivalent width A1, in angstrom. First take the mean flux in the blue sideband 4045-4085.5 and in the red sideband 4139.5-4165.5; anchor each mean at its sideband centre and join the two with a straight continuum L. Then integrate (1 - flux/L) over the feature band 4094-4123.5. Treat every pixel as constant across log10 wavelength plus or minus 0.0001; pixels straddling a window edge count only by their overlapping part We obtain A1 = 1.33 angstrom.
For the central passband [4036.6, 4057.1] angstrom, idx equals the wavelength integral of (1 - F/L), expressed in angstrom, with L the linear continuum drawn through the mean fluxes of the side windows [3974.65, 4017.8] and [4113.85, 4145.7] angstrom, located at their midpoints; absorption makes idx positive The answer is -1.62 angstrom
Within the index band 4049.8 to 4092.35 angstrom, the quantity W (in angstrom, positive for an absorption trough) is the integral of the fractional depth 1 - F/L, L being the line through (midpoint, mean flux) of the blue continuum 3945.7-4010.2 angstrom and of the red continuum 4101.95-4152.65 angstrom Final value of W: -3.0 angstrom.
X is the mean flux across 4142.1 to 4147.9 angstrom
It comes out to 18.5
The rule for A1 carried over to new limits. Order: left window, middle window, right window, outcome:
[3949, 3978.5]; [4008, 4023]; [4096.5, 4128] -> -4.7 angstrom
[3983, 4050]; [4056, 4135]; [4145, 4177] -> 2.3 angstrom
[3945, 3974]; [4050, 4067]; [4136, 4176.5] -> -2.5 angstrom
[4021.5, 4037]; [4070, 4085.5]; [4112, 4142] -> 0.6 angstrom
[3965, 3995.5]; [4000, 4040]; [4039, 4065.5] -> -4.7 angstrom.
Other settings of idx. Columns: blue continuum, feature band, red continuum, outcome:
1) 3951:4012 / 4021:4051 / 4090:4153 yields -4.3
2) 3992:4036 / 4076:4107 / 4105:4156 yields 1.0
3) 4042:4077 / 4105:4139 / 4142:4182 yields -0.1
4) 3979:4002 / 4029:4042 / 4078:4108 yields -0.4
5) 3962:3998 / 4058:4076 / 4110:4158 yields -1.3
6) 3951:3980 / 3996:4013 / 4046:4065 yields -4.1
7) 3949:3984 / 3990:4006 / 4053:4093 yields -4.4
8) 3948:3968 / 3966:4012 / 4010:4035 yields 1.1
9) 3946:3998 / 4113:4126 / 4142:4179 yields -0.6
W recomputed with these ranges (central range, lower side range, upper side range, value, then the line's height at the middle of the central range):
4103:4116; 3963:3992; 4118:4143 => 0.21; 19.3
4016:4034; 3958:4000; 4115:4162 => -3.10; 16.8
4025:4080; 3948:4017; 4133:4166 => -4.86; 18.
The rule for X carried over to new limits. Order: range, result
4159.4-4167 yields 20.9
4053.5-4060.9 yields 18.7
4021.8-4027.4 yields 19.6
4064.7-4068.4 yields 21.5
